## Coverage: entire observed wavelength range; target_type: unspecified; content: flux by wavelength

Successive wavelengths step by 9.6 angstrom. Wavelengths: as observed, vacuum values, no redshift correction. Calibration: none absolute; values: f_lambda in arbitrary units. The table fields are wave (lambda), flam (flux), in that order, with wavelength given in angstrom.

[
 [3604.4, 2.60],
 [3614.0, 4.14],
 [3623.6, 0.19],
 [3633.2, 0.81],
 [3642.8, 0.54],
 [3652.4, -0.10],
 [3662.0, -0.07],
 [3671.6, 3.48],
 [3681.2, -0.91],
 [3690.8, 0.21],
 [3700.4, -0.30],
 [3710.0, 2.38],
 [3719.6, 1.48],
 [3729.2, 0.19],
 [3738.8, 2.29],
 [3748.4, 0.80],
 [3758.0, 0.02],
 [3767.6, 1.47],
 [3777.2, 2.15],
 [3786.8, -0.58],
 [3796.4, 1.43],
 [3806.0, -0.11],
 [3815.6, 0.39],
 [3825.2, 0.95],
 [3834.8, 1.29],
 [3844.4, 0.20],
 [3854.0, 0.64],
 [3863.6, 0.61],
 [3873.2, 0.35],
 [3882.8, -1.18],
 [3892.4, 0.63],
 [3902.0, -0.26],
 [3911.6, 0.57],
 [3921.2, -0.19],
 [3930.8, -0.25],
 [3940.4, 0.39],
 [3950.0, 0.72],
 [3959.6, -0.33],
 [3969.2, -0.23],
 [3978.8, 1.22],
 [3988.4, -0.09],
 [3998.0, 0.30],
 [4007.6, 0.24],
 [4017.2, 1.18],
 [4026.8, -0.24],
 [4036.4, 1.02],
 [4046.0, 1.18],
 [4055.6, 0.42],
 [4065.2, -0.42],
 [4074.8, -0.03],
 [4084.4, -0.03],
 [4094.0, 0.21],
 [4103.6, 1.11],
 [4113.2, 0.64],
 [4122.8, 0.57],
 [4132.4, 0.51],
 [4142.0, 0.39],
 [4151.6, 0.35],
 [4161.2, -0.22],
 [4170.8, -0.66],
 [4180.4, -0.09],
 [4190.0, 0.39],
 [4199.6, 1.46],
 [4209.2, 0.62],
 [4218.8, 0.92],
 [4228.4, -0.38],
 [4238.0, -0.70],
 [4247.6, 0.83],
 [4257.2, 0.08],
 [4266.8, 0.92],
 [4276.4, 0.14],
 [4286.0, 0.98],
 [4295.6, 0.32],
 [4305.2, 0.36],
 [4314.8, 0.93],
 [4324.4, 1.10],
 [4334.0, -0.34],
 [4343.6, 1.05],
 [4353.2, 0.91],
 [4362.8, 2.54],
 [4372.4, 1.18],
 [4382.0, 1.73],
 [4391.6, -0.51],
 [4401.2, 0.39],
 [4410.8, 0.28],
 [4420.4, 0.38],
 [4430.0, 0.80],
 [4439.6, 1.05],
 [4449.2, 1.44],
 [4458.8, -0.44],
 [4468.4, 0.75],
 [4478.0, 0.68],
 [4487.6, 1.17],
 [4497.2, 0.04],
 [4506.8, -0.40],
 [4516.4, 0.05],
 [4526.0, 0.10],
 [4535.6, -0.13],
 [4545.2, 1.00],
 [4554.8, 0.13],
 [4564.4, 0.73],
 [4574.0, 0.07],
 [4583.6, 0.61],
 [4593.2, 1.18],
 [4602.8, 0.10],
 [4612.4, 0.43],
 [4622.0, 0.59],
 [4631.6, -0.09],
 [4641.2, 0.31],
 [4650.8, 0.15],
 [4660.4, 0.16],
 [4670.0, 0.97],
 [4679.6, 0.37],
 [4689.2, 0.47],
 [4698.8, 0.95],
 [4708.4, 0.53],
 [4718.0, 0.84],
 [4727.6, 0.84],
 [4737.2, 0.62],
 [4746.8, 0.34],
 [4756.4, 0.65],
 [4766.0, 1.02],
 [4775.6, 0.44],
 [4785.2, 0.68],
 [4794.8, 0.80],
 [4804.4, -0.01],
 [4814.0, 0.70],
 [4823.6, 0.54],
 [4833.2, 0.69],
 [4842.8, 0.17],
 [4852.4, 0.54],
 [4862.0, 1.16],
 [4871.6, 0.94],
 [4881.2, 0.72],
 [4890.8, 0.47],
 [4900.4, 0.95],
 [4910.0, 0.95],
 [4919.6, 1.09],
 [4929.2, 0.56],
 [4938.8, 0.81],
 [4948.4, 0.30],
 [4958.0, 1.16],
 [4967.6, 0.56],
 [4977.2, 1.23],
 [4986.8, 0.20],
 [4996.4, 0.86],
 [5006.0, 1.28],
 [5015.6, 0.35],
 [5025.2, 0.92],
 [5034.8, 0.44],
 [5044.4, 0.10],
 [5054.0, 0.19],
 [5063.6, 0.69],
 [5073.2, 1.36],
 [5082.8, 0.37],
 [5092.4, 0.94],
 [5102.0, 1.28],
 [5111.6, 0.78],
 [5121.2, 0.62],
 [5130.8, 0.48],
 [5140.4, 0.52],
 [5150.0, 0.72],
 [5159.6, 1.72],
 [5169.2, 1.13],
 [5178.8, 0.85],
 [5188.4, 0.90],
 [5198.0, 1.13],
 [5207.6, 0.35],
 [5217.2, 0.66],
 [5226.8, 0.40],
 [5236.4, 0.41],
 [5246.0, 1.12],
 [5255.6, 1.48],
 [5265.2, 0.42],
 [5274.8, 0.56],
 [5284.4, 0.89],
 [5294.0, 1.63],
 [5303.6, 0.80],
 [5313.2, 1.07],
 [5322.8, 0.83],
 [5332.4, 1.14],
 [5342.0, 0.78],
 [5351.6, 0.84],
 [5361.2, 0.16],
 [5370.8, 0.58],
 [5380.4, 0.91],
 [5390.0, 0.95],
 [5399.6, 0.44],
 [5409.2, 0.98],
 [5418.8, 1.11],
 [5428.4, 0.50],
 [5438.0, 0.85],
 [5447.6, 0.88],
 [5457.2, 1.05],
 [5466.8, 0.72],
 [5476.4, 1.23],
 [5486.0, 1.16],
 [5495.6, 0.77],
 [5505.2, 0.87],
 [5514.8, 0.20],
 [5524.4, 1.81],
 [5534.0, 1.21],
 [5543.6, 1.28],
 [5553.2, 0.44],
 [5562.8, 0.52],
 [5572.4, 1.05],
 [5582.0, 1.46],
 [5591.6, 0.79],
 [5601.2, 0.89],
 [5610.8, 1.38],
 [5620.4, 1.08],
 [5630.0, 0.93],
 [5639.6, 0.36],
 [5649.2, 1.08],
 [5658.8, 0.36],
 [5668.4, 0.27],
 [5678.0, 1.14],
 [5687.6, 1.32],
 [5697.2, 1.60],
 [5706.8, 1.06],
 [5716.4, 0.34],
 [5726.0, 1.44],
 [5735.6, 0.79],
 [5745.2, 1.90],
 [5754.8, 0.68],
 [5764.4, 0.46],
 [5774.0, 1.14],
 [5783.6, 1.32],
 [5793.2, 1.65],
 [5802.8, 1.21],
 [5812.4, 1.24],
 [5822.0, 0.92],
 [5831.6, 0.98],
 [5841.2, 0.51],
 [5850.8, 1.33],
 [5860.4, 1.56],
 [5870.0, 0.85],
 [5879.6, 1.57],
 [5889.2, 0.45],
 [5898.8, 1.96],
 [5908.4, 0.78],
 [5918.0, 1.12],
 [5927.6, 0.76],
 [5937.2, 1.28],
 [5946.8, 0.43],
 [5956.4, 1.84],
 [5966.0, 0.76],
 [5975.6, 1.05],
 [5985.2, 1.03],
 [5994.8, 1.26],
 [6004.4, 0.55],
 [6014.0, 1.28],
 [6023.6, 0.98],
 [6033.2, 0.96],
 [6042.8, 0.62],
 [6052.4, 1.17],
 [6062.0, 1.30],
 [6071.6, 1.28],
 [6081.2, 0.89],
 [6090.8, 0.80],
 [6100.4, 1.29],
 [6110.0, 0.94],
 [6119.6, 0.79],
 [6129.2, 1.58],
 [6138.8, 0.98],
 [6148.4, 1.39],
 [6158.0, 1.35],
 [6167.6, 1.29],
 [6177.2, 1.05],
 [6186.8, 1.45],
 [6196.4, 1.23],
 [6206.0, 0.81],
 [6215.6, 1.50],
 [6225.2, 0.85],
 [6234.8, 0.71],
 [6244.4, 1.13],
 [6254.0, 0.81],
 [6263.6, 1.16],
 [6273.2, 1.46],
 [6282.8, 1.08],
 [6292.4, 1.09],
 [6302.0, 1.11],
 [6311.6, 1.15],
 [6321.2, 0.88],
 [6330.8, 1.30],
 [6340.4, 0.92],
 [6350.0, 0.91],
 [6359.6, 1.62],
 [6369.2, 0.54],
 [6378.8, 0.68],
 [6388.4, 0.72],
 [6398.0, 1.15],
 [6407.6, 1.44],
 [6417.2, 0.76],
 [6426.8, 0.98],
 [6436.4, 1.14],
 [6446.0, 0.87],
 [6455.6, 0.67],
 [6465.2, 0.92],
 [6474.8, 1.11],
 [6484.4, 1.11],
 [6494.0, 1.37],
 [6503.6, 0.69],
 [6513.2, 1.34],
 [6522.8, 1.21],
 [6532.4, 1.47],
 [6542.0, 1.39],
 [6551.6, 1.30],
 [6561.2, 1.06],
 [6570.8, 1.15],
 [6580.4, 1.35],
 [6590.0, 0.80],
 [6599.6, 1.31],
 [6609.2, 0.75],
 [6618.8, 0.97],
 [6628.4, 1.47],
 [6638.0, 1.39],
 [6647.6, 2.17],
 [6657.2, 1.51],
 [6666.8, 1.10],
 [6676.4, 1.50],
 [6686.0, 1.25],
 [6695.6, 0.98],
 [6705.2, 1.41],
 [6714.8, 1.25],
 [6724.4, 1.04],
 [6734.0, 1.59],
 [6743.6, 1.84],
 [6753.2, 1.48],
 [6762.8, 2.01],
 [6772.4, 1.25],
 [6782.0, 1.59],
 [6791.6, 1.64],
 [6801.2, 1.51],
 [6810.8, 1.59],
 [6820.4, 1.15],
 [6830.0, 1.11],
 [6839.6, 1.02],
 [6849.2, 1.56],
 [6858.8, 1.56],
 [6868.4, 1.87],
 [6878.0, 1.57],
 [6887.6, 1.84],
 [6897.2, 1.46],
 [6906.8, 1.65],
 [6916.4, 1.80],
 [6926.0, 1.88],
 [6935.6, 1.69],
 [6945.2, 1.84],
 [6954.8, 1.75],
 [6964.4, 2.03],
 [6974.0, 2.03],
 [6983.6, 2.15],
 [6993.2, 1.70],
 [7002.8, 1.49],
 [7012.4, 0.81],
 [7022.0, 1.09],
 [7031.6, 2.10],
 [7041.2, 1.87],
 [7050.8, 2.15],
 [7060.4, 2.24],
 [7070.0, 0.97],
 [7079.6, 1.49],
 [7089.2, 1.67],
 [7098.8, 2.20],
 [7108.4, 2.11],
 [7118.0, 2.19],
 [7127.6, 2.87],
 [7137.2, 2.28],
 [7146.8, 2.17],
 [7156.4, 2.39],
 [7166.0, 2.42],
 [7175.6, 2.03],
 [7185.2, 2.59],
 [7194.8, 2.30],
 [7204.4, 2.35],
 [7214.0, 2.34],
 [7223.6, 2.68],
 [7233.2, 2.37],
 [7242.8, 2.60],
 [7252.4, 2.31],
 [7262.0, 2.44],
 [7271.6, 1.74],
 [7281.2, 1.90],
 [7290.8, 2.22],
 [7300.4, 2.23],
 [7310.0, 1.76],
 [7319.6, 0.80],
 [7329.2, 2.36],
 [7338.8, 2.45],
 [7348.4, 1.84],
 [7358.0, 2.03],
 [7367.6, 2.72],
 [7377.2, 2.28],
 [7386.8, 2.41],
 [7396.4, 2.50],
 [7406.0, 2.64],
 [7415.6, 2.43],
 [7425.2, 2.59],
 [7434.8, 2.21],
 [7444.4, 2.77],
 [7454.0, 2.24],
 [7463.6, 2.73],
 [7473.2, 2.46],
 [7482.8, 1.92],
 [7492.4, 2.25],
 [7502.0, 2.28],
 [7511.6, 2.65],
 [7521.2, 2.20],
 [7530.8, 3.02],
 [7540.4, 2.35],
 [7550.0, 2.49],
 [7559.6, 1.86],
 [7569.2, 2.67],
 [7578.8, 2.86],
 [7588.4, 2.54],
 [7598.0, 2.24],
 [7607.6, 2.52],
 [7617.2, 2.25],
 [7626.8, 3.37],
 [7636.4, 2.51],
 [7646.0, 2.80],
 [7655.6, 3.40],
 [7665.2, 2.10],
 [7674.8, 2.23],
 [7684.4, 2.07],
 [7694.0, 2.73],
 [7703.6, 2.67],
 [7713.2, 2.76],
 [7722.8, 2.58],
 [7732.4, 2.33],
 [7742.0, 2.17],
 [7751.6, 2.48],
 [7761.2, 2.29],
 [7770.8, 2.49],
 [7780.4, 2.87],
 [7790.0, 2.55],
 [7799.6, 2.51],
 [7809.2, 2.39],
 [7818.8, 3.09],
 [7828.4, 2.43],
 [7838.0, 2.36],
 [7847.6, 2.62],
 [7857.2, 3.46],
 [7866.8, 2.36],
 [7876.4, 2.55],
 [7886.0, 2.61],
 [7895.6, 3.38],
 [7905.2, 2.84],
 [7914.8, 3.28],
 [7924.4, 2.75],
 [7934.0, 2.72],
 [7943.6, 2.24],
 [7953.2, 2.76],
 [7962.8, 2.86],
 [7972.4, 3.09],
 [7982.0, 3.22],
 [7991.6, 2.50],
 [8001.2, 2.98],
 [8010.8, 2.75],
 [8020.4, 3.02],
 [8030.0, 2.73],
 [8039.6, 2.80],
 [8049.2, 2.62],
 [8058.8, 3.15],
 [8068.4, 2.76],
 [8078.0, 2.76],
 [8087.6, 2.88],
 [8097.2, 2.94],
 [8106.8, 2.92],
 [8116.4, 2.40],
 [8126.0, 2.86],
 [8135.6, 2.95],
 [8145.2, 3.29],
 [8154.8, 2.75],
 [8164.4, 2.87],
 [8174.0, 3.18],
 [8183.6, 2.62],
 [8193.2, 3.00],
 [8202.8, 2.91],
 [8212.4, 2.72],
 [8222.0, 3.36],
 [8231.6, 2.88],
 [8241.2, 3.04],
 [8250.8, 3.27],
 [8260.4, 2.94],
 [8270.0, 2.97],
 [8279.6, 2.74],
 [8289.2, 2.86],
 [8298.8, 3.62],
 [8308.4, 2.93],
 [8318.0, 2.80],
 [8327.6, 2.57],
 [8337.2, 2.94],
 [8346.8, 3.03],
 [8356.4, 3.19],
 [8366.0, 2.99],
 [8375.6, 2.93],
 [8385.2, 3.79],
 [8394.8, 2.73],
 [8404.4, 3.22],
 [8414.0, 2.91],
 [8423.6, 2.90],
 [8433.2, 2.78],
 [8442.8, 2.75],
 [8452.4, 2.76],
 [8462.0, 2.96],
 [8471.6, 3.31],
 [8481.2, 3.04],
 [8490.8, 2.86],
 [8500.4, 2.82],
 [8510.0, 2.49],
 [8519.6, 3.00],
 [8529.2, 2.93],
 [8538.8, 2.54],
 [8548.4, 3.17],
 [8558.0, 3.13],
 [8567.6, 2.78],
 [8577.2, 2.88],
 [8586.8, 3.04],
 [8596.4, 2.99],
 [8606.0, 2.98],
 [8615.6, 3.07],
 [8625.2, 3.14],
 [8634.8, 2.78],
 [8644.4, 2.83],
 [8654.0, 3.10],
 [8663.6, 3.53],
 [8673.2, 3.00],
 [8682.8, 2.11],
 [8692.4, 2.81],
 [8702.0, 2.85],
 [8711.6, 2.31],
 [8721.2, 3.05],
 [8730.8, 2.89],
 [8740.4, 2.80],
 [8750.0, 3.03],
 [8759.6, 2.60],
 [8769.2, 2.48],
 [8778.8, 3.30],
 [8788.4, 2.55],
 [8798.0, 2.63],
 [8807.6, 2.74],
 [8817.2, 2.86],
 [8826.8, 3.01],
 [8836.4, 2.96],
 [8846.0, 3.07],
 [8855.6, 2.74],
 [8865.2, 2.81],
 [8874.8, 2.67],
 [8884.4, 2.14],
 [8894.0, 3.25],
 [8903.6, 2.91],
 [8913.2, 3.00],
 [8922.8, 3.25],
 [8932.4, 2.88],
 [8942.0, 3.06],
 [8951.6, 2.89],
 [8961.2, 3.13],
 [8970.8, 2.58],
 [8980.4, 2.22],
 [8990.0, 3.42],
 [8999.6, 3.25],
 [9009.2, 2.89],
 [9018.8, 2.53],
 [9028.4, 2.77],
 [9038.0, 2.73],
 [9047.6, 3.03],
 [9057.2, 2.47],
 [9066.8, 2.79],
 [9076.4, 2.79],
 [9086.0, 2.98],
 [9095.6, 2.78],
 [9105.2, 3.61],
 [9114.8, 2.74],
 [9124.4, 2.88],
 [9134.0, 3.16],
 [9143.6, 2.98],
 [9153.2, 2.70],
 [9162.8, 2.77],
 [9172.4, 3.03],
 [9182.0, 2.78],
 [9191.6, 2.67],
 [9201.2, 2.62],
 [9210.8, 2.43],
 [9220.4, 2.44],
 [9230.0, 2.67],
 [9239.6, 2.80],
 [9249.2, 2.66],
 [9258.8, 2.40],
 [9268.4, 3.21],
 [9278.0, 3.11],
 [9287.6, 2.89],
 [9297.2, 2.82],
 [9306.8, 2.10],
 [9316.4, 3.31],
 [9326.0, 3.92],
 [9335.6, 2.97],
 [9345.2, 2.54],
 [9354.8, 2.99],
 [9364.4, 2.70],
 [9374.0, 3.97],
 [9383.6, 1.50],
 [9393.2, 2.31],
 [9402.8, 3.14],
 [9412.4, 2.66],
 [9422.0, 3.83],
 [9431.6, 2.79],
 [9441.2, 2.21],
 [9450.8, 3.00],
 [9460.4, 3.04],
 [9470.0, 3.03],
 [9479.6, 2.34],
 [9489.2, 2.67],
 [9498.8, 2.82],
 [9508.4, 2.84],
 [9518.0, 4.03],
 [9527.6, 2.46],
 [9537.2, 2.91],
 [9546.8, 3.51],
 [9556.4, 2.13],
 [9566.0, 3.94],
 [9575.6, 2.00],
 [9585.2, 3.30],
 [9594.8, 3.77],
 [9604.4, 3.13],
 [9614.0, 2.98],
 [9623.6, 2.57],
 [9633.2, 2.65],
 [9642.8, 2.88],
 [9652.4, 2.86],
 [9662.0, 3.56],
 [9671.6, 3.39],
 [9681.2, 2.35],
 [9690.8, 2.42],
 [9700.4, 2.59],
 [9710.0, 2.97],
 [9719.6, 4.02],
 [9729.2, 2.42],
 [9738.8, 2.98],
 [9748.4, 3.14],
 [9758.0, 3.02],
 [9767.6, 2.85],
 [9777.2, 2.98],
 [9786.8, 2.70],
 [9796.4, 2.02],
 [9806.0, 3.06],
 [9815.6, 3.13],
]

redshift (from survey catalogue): 0.783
